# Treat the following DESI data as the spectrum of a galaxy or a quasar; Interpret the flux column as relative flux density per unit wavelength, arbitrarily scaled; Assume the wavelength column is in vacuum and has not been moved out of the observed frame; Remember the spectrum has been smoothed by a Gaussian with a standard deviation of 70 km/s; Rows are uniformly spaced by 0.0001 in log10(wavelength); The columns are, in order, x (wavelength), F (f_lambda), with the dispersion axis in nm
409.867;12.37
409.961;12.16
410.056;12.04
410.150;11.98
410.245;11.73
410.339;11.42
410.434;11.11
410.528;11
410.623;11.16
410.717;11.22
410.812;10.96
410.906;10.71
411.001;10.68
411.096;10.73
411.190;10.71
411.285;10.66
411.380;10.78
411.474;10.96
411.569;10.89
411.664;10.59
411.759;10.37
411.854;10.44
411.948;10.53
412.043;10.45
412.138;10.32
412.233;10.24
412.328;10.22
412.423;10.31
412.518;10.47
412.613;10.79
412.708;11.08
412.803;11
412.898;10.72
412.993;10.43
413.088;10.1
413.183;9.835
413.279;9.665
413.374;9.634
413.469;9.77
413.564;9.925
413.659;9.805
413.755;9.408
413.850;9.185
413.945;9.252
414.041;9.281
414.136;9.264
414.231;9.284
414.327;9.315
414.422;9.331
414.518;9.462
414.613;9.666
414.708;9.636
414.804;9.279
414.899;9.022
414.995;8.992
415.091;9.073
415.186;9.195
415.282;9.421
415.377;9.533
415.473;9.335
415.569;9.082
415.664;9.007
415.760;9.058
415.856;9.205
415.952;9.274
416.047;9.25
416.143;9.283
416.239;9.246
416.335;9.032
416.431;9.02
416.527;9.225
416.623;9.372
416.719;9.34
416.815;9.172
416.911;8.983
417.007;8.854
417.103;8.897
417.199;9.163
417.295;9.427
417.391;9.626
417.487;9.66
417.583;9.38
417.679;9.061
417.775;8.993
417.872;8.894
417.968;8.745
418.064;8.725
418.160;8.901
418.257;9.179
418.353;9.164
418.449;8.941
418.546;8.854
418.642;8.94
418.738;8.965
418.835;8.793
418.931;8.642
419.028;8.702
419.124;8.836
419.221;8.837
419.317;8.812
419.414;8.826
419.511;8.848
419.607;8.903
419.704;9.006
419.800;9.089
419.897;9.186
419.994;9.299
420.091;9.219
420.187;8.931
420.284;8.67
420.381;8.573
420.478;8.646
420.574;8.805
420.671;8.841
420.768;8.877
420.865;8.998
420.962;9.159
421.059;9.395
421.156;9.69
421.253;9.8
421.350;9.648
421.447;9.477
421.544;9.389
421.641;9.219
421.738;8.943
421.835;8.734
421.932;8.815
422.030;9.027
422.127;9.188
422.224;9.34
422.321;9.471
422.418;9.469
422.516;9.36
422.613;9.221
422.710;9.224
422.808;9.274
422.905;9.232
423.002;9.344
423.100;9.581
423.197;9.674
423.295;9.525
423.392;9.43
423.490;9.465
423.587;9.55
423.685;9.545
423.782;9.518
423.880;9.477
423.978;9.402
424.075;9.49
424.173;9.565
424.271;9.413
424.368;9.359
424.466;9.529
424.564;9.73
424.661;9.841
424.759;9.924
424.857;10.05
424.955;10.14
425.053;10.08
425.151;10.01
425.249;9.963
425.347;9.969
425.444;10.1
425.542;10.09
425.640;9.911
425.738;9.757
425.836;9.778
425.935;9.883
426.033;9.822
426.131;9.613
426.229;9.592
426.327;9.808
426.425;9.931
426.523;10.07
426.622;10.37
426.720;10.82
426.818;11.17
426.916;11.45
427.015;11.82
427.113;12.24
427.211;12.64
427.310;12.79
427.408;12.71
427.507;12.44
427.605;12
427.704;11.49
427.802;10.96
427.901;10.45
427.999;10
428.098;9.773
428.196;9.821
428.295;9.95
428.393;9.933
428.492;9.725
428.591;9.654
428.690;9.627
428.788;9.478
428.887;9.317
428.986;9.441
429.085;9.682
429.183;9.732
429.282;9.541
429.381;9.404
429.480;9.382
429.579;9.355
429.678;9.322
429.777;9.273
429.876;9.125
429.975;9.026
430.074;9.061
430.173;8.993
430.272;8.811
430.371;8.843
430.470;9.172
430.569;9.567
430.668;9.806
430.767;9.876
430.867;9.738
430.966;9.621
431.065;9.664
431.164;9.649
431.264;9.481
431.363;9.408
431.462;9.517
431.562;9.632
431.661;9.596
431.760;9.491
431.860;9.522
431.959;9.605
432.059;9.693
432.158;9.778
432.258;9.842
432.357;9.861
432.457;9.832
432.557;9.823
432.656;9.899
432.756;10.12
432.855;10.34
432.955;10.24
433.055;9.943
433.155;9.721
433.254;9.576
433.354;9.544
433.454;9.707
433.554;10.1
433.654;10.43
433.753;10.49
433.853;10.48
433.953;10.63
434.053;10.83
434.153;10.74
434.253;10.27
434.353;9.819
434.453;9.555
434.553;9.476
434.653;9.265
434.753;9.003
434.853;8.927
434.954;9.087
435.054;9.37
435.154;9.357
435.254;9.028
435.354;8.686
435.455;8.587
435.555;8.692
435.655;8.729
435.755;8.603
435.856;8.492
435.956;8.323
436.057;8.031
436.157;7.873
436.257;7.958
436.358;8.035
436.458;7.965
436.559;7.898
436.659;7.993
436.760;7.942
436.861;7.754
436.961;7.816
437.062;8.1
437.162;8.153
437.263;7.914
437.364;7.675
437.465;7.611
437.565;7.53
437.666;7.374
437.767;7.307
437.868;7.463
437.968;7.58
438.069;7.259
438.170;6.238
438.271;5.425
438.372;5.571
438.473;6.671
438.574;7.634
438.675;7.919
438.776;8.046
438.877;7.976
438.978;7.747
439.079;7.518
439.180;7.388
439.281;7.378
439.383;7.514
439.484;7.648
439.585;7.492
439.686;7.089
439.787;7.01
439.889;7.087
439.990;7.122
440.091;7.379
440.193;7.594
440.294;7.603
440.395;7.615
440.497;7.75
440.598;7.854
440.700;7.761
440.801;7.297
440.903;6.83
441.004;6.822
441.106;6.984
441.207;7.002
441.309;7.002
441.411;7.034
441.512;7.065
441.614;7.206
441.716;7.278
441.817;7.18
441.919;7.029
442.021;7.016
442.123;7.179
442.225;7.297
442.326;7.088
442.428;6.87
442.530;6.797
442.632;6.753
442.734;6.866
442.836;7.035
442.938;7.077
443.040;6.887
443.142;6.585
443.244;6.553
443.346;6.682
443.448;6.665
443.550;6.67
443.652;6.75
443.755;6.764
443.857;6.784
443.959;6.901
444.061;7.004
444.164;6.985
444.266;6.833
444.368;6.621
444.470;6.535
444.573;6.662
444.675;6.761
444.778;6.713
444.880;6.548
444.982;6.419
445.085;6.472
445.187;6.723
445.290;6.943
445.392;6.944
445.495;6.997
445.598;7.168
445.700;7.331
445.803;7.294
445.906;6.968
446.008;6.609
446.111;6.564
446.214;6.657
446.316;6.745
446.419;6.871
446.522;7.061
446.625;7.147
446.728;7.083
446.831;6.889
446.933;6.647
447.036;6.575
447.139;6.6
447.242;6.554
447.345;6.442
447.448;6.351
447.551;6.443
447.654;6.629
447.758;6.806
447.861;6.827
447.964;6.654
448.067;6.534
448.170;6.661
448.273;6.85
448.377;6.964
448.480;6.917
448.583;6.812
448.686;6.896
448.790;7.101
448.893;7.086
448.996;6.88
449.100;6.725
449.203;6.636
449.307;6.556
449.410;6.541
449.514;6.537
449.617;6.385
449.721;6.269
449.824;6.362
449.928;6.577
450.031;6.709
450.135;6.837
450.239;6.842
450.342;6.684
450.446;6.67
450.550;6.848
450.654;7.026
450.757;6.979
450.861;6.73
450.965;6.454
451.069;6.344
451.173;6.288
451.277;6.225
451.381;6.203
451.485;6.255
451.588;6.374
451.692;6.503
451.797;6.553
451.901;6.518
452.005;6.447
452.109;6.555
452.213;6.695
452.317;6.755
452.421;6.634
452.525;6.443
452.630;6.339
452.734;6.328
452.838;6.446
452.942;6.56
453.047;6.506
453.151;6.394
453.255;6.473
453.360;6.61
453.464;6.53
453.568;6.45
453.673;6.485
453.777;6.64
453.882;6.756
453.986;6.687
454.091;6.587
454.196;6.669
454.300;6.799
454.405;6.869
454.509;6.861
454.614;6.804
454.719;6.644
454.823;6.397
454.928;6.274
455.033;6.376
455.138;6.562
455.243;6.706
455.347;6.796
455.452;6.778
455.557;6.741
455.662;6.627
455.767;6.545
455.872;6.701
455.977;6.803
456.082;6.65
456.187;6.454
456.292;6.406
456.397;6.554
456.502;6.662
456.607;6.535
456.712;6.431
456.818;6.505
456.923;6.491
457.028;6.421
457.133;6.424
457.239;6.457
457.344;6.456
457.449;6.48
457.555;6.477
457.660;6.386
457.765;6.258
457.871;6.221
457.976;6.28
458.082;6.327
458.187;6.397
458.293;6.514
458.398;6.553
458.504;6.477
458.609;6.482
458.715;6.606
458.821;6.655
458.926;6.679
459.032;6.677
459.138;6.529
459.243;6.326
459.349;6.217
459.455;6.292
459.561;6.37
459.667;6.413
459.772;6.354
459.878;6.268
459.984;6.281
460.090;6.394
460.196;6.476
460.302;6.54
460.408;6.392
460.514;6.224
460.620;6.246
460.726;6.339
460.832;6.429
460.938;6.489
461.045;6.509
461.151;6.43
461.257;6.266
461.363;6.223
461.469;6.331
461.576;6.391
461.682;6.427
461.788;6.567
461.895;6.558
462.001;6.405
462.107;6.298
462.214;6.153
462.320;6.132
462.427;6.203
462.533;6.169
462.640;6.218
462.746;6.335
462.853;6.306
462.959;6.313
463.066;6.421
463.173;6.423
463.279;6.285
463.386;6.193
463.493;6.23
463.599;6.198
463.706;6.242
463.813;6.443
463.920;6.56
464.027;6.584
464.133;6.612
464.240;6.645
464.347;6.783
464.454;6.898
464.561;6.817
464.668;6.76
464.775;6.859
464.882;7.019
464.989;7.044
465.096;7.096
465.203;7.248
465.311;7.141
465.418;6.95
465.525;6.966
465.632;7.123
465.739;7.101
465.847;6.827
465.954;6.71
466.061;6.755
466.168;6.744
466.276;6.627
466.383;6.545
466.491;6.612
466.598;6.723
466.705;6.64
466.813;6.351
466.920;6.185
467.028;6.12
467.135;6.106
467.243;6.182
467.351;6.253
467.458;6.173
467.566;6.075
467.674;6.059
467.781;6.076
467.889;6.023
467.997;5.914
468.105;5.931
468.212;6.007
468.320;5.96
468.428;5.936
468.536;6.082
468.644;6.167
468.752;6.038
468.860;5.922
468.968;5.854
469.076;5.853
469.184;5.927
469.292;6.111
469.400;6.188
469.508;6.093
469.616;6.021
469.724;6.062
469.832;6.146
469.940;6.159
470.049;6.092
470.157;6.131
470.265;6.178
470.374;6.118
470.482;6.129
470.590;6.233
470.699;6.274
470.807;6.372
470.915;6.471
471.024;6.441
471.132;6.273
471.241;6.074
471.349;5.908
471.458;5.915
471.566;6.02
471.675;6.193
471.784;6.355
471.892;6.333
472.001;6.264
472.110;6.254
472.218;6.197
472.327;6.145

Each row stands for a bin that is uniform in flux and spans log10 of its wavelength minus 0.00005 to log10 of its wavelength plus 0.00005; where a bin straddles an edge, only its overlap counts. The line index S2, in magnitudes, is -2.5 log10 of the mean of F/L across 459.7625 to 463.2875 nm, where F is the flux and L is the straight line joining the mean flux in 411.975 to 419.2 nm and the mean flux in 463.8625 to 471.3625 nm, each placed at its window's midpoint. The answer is 0.07 mag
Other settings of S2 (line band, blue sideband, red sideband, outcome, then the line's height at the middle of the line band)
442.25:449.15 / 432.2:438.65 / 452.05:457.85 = 0.12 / 7.6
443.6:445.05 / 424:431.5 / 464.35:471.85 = 0.25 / 8.51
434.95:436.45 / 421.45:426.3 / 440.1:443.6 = -0.08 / 7.93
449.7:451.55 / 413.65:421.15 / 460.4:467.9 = 0.11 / 7.25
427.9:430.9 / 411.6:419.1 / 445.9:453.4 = -0.14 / 8.32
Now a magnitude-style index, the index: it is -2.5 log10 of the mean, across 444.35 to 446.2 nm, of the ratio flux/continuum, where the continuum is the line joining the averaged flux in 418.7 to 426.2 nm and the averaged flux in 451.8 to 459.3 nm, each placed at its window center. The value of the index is 0.10 mag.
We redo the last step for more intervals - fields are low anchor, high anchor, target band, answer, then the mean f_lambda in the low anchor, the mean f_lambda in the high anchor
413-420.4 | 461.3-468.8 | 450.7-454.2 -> 0.103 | 9.19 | 6.45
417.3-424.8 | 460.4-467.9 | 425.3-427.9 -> -0.218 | 9.19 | 6.49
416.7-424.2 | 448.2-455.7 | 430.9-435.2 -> -0.201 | 9.15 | 6.62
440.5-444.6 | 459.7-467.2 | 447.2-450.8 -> 0.020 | 6.97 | 6.52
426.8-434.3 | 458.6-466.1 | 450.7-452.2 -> 0.193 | 10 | 6.52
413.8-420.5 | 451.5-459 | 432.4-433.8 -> -0.236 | 9.1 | 6.54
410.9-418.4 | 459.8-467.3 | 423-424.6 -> -0.050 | 9.66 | 6.51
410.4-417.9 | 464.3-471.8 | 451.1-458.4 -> 0.108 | 9.8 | 6.36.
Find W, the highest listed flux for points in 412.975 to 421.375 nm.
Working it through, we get 10.43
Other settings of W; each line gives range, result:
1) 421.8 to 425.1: 10.14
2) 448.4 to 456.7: 7.101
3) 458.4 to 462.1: 6.679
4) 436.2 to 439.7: 8.153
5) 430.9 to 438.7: 10.83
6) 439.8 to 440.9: 7.854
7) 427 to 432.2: 12.79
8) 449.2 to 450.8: 7.026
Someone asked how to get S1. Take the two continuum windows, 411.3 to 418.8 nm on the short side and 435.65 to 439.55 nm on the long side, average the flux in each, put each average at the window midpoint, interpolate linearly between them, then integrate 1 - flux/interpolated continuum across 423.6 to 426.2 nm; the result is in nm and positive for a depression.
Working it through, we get -0.31 nm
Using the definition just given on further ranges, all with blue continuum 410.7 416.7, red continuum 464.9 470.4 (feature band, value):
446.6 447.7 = 0.15 nm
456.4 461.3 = 0.35 nm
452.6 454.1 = 0.16 nm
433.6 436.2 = -0.26 nm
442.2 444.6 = 0.34 nm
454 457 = 0.22 nm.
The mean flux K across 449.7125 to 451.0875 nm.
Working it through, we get 6.69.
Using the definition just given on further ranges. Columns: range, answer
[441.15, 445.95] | 6.89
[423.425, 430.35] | 10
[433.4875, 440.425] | 8.22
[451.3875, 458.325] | 6.53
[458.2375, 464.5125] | 6.41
